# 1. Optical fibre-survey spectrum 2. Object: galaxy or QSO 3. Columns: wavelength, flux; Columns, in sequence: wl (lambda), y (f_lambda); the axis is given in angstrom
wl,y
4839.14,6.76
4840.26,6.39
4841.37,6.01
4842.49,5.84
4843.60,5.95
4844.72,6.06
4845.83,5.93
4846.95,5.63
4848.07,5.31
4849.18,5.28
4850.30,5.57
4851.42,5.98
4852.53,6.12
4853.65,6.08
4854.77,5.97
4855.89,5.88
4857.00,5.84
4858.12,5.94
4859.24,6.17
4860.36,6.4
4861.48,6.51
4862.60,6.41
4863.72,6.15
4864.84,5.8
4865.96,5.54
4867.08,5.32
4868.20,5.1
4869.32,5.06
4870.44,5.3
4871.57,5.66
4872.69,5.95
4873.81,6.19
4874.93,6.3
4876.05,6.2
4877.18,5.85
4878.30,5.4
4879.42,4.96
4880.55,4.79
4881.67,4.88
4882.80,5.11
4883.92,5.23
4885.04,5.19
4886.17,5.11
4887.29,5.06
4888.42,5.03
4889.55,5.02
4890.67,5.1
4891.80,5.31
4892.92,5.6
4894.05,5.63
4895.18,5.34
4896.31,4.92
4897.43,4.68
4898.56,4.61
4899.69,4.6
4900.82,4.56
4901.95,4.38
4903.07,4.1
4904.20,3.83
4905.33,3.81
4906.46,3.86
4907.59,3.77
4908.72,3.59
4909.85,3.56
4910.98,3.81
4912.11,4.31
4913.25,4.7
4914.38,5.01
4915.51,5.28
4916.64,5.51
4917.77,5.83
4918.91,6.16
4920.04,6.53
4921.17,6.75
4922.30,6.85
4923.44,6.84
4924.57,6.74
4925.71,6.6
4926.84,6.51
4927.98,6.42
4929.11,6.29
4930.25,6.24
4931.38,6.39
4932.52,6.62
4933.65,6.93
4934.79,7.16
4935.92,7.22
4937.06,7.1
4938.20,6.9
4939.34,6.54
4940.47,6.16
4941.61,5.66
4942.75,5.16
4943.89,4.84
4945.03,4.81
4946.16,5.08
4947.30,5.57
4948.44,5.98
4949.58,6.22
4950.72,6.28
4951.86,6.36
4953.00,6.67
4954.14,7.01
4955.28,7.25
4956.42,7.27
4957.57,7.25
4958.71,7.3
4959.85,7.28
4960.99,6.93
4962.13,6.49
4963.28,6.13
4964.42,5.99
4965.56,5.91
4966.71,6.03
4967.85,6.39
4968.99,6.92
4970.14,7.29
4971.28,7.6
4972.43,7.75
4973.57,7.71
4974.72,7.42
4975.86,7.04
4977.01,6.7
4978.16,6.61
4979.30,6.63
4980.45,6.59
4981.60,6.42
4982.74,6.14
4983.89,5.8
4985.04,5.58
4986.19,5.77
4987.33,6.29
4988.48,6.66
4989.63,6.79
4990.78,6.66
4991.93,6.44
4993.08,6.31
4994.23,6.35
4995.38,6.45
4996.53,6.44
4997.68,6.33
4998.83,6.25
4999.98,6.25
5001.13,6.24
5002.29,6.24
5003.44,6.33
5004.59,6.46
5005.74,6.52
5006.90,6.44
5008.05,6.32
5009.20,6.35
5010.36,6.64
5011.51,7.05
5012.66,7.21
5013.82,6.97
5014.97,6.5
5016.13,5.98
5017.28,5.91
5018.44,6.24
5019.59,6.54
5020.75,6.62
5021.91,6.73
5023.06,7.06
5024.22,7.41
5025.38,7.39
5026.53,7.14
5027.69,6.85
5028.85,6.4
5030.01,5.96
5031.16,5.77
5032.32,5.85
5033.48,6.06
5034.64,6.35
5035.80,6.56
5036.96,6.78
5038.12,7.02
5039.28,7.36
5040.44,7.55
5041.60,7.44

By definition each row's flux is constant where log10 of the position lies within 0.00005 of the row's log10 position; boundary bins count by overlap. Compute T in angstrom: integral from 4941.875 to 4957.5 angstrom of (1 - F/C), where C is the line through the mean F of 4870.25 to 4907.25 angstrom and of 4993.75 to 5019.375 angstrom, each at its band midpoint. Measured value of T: -0.8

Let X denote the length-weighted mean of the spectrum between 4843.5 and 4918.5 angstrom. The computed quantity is 5.26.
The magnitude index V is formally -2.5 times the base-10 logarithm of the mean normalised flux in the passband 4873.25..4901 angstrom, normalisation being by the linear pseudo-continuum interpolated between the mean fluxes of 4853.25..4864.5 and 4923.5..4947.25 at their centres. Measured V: 0.180 mag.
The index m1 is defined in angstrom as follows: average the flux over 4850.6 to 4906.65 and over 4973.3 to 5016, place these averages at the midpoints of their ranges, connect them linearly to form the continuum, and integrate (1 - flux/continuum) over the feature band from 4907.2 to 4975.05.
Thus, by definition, -2.6 angstrom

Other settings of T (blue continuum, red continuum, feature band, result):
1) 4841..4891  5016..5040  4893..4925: 4.97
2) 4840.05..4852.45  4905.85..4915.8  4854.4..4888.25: -2.96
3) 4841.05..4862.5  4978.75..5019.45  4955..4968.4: -0.86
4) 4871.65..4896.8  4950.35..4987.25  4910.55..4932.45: 0.02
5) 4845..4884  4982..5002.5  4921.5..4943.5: -1.89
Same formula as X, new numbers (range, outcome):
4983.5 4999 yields 6.3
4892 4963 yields 5.77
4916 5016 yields 6.49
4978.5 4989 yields 6.22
